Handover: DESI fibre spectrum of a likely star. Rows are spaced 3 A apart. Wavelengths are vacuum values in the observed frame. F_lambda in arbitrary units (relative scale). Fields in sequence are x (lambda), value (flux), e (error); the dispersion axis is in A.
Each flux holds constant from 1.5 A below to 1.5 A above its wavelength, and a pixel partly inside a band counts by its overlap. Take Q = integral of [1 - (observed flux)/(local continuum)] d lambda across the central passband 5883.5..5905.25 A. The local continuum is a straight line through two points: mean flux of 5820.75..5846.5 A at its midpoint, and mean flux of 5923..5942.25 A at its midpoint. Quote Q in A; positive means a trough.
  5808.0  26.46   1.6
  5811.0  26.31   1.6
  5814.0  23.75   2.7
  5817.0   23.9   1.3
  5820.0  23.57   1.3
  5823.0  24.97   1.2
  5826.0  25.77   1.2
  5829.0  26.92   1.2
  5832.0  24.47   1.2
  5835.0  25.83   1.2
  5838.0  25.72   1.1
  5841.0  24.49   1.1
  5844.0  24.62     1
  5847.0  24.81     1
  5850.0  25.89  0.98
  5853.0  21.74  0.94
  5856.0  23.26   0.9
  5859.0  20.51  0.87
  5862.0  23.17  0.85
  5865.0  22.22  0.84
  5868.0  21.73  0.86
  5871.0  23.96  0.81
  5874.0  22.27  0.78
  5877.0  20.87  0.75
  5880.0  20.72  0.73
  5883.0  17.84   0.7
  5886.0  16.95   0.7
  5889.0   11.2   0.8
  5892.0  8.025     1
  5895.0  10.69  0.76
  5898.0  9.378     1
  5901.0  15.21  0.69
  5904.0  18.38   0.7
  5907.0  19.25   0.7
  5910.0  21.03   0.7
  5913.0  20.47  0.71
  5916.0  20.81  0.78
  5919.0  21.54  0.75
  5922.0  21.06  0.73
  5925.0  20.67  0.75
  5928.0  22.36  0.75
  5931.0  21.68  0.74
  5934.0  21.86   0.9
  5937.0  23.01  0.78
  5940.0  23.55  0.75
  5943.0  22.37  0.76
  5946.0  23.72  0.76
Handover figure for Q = 9.6 A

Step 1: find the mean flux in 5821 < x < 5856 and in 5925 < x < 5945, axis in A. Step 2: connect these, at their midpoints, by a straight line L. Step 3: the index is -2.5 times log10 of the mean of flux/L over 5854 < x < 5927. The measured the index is 0.24 mag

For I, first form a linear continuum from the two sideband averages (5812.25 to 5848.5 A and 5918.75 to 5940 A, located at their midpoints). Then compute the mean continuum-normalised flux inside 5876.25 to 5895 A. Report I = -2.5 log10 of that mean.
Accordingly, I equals 0.454 mag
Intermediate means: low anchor 24.9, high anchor 21.9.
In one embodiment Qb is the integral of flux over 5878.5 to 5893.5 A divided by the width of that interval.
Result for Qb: 14.9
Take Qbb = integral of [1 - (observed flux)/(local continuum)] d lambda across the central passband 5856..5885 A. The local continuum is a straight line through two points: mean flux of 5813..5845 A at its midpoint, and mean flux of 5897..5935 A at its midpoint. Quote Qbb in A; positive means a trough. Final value 1.2 A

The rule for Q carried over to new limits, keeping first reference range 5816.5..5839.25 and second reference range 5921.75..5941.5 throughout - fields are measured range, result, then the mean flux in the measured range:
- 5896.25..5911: 4.18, 16.4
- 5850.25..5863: 0.96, 22.5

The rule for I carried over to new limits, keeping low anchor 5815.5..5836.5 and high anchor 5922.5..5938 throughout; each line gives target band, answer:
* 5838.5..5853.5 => -0.006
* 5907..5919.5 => 0.083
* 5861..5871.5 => 0.055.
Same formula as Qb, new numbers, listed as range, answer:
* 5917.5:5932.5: 21.5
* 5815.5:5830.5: 25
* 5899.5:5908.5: 17.6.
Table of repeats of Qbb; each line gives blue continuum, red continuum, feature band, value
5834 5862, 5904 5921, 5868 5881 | 0.3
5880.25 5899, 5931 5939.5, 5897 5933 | -2.4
